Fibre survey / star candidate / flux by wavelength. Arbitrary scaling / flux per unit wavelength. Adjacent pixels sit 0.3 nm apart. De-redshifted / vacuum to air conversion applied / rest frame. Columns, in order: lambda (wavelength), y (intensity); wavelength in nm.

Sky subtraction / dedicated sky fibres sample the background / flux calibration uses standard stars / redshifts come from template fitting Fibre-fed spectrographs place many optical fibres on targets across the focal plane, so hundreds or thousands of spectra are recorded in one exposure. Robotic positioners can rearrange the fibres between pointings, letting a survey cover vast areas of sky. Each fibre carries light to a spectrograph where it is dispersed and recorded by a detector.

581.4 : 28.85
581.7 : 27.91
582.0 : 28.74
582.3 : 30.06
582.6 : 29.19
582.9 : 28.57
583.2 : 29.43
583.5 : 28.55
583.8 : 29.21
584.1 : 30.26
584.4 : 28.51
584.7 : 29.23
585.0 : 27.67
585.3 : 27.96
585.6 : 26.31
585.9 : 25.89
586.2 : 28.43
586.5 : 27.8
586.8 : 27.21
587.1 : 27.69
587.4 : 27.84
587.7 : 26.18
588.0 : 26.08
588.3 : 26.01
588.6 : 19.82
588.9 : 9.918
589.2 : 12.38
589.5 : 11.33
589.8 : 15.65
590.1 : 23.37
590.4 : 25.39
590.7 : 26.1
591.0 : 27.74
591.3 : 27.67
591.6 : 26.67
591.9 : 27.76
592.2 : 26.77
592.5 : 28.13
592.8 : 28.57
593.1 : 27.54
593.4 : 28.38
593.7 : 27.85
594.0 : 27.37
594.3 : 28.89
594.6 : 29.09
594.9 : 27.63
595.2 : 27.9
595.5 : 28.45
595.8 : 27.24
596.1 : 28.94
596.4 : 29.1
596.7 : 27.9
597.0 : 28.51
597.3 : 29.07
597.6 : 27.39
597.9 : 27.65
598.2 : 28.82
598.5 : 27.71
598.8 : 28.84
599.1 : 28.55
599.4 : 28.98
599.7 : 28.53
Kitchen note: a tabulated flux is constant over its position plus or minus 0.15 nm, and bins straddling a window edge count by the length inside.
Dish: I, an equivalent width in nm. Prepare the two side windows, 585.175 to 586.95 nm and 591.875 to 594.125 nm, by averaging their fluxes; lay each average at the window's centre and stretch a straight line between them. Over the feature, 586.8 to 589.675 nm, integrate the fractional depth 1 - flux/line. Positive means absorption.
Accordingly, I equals 0.66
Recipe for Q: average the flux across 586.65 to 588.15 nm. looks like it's 27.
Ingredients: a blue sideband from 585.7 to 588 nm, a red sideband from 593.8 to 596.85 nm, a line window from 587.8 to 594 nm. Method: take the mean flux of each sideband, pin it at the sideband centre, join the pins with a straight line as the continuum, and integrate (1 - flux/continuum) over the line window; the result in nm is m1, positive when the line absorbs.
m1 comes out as 0.89 nm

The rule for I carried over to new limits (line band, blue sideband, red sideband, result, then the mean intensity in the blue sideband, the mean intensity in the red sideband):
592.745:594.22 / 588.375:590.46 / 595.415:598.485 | -0.320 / 16.8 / 28.3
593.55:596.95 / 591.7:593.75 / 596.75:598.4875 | -0.023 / 27.8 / 28.2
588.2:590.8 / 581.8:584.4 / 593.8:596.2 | 0.910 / 29.2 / 28.2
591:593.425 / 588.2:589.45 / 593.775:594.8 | -0.409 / 16.2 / 28.4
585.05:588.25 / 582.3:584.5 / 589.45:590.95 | -0.209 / 29.2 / 21.5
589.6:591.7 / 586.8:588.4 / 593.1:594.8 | 0.246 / 26.8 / 28.2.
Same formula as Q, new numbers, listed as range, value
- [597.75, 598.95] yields 28.3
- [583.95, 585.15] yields 28.9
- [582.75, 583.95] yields 28.9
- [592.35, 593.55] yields 28.2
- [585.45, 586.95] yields 27.1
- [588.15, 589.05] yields 18.6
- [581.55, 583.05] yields 28.9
